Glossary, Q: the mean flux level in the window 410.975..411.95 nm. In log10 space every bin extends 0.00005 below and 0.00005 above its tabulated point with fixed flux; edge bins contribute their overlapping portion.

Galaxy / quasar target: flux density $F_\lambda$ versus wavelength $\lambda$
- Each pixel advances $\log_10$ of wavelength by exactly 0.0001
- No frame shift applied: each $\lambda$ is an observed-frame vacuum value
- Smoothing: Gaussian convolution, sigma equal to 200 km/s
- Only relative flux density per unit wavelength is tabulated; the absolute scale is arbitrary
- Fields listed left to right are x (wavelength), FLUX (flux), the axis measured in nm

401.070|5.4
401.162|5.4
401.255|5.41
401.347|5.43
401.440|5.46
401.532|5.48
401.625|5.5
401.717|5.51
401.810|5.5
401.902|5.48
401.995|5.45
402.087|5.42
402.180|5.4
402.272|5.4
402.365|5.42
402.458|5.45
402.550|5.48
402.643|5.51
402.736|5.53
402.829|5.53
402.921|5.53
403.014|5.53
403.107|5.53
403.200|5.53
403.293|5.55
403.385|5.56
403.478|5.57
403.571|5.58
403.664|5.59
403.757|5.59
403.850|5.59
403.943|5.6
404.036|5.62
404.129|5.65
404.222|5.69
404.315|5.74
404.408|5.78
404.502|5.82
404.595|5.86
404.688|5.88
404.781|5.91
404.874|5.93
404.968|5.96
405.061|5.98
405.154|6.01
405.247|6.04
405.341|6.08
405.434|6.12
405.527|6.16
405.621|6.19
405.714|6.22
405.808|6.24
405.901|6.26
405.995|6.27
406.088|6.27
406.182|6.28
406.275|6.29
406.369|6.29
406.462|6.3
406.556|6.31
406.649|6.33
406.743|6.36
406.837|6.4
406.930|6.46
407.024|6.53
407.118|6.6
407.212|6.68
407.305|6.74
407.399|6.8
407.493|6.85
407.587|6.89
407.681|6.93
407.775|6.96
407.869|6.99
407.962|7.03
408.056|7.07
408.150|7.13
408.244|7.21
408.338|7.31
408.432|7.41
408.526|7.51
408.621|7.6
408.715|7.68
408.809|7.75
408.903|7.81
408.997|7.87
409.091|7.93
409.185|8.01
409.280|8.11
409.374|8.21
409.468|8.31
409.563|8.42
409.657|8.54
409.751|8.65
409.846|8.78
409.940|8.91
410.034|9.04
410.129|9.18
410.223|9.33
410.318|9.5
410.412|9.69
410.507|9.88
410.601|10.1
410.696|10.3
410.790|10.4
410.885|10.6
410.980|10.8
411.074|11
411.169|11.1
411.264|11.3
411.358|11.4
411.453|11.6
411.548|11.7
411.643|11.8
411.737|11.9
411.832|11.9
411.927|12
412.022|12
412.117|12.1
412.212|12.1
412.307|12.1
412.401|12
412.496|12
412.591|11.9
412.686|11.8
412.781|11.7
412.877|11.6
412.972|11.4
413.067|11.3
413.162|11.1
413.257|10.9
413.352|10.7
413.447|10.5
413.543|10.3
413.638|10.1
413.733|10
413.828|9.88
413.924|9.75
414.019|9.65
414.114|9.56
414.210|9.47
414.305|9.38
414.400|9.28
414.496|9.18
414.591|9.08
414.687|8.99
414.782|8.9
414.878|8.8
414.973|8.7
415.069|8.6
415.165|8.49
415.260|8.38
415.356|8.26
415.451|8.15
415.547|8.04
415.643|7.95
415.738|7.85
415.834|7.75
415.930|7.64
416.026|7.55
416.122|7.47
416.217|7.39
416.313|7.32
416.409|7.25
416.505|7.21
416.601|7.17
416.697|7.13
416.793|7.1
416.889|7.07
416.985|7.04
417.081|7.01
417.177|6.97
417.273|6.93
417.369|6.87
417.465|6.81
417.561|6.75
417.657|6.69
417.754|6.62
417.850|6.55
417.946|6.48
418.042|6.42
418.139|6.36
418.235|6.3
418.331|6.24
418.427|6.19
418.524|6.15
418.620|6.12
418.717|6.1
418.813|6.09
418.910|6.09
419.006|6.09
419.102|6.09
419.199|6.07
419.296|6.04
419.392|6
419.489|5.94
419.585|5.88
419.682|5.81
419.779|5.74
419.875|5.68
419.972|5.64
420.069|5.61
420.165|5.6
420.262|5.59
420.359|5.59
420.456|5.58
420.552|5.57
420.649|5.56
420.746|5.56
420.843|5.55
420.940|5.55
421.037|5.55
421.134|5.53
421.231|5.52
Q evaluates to 11.5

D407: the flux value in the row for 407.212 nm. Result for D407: 6.68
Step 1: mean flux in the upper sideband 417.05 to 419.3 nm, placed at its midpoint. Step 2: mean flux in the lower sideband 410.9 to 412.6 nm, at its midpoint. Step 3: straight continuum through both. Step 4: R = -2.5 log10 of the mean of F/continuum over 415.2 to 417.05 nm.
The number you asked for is 0.07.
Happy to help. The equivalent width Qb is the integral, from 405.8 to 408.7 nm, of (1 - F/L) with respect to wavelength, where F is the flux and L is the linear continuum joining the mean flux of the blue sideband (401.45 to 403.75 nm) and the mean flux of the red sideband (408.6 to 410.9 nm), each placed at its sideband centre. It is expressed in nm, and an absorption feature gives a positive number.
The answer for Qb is 0.35 nm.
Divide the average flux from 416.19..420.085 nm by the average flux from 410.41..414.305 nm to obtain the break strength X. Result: 0.6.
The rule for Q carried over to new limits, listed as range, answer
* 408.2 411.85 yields 9.33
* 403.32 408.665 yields 6.31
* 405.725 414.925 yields 9.02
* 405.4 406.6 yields 6.25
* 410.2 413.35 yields 11.2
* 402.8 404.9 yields 5.66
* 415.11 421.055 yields 6.59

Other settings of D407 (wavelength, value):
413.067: 11.3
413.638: 10.1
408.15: 7.13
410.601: 10.1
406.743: 6.36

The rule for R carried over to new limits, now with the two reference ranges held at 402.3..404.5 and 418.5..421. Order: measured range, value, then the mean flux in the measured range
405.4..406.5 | -0.12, 6.24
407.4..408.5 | -0.25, 7.07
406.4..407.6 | -0.16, 6.55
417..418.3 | -0.16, 6.68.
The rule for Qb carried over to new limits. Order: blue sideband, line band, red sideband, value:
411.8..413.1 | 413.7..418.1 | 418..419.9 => 0.427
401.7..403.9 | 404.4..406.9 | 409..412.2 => 0.357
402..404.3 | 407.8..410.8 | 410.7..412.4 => 0.486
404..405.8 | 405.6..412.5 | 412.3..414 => 0.039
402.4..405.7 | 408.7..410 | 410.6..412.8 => 0.201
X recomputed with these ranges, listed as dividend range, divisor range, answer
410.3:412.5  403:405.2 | 1.97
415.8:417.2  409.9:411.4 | 0.72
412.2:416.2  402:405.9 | 1.69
